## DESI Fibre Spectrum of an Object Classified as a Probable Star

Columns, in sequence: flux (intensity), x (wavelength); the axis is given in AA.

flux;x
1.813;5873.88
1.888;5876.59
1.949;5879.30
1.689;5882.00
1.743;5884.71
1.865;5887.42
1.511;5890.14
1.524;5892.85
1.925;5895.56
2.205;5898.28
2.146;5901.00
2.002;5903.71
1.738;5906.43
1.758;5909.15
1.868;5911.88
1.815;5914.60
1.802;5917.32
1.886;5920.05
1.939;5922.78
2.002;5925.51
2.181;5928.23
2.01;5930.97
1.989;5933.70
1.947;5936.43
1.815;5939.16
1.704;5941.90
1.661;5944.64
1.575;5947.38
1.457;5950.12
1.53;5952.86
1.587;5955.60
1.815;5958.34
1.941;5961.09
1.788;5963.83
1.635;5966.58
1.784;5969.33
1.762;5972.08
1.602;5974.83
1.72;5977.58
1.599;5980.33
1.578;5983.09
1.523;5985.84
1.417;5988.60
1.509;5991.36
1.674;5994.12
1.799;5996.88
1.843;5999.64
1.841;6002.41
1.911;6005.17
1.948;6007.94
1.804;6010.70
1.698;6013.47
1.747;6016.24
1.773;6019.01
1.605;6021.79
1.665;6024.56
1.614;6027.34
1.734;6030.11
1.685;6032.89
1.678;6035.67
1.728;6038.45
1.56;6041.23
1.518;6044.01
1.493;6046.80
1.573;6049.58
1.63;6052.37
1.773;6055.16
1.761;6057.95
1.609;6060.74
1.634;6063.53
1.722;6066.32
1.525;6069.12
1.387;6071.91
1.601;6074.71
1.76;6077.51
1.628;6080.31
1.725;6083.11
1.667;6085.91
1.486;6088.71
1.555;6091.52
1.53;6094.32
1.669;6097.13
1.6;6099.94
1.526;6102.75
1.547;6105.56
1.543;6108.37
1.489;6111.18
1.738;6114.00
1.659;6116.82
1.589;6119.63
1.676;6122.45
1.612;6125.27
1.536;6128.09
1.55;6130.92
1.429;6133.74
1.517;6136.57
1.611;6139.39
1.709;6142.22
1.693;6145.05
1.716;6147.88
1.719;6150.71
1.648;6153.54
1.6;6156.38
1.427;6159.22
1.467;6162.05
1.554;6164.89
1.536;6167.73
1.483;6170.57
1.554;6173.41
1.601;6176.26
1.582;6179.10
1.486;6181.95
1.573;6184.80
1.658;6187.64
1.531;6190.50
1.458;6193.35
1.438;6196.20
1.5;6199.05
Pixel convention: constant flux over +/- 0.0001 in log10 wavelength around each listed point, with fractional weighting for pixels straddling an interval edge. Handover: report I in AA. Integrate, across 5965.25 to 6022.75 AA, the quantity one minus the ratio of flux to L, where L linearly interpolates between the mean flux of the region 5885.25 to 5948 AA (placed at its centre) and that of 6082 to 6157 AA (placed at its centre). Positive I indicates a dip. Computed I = 2.0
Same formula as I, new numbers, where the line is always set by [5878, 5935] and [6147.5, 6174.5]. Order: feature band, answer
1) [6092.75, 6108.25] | 0.65 AA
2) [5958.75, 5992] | 2.50 AA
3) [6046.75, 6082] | 1.20 AA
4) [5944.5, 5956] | 1.76 AA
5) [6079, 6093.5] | 0.44 AA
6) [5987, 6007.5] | 0.54 AA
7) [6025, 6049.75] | 1.38 AA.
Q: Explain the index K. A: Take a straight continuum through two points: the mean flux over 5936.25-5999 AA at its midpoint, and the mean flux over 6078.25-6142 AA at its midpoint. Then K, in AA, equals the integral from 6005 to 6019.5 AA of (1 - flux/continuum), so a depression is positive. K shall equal -1.5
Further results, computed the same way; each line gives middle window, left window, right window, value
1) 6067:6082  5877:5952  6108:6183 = 0.6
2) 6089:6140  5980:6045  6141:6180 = 1.5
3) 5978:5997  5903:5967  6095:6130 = 1.8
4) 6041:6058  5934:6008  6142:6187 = 0.5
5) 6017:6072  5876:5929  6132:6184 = 2.1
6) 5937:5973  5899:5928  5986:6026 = 2.5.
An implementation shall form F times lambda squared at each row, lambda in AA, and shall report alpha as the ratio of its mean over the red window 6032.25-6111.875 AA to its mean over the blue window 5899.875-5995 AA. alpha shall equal 0.95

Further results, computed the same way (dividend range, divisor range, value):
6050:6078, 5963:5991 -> 1.03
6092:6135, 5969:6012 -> 0.96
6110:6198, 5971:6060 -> 0.98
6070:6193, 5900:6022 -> 0.95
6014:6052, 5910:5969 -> 0.94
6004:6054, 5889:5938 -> 0.92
